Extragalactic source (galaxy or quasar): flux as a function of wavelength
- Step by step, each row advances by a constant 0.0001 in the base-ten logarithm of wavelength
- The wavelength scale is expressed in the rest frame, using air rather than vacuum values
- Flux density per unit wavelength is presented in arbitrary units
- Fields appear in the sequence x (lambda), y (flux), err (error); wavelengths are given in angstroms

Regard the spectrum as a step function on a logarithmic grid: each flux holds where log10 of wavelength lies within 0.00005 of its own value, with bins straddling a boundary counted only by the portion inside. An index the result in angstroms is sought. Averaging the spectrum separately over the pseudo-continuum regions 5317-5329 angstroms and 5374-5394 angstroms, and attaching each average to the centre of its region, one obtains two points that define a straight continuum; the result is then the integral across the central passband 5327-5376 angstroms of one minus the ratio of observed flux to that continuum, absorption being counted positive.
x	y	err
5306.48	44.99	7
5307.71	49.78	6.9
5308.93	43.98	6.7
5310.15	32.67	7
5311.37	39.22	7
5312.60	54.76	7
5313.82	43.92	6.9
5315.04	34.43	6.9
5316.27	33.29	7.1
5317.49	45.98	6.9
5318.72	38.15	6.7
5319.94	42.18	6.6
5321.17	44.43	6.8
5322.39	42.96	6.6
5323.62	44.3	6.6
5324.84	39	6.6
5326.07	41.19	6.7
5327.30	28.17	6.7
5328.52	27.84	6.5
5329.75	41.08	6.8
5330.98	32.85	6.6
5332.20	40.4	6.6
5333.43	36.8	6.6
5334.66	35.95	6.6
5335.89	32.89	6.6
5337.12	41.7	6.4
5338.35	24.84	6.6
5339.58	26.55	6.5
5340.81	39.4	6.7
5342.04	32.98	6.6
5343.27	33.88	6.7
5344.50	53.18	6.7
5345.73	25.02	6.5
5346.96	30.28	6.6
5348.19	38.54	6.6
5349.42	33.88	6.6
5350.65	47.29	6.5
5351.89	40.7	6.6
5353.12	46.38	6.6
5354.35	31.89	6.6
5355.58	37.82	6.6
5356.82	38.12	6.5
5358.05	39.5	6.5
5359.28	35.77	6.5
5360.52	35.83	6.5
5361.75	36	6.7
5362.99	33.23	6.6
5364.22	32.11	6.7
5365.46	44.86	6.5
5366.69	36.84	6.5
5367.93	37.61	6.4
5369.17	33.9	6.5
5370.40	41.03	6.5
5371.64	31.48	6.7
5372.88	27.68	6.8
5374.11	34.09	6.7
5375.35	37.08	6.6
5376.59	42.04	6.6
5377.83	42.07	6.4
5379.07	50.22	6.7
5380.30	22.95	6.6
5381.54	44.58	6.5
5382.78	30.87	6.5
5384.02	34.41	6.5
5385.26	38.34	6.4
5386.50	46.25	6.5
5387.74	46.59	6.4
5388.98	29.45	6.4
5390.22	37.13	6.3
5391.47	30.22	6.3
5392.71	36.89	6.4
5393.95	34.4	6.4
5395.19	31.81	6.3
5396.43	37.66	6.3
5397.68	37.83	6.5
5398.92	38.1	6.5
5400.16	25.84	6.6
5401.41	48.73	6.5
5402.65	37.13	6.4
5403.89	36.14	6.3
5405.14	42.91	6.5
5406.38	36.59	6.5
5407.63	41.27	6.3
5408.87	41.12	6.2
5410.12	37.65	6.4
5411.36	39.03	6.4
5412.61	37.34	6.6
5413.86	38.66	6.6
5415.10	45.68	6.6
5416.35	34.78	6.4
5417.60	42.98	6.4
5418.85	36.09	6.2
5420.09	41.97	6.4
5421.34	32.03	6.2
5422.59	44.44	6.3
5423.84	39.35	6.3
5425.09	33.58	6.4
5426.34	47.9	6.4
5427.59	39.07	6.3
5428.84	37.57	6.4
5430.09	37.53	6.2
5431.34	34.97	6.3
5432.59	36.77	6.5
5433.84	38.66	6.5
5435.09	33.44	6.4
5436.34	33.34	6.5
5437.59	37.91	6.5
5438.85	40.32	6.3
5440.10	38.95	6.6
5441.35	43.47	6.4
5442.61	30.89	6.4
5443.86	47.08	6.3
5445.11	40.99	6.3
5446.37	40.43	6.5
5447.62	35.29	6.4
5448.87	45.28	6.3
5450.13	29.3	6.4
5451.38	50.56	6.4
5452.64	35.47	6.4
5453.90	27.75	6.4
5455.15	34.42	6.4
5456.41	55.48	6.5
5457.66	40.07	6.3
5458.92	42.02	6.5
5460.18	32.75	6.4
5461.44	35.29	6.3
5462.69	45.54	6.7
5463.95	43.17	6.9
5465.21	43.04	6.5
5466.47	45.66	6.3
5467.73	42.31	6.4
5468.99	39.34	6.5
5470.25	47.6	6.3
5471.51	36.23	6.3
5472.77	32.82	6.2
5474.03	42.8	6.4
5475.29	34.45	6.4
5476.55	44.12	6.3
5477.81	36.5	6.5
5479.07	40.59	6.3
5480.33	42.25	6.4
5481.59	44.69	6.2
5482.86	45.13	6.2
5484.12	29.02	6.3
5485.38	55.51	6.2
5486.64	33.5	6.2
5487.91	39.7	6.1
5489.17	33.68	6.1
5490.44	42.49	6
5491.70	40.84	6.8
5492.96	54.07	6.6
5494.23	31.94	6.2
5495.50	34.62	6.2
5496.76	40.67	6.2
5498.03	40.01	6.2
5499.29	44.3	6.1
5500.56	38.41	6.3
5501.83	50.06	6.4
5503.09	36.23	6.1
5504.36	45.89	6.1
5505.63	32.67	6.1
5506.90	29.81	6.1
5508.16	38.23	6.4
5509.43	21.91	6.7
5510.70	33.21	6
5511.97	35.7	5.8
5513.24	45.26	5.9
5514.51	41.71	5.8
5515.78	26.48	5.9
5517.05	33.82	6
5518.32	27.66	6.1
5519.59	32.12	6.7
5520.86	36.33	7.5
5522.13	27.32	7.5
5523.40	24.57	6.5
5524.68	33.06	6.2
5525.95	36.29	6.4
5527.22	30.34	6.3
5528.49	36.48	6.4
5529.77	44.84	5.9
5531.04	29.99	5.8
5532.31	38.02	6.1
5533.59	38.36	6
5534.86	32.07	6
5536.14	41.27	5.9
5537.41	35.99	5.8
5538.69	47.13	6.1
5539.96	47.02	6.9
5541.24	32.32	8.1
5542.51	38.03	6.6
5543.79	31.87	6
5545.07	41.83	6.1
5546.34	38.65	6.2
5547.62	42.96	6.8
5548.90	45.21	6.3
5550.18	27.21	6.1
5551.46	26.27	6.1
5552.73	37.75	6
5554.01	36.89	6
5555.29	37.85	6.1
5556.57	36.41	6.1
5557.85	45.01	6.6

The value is 3.4 angstroms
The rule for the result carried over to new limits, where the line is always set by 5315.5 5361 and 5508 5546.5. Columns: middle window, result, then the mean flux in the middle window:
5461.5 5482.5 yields -3.1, 41.2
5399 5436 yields -2.1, 38.5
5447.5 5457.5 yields -0.9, 39.4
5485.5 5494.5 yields -1.2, 40.7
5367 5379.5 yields -0.2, 37.5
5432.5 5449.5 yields -1.2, 38.8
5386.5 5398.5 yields 0.1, 36.3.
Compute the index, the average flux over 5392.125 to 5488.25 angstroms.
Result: 39.2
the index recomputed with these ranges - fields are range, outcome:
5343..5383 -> 37.3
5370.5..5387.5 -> 37.4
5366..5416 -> 37.5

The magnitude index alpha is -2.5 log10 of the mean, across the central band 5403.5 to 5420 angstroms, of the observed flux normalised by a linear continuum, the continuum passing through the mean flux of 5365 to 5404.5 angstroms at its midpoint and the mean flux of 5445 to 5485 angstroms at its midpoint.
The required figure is -0.04 mag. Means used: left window 37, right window 40.1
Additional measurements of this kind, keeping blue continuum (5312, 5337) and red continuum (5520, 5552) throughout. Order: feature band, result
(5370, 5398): 0.05 mag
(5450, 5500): -0.09 mag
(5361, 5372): 0.06 mag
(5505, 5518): 0.08 mag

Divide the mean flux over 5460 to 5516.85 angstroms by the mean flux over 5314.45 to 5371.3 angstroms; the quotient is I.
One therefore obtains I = 1.06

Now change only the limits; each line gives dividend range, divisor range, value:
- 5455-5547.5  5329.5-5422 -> 1.03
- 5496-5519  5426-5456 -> 0.96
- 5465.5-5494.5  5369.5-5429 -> 1.08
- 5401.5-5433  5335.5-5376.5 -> 1.08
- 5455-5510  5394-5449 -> 1.04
